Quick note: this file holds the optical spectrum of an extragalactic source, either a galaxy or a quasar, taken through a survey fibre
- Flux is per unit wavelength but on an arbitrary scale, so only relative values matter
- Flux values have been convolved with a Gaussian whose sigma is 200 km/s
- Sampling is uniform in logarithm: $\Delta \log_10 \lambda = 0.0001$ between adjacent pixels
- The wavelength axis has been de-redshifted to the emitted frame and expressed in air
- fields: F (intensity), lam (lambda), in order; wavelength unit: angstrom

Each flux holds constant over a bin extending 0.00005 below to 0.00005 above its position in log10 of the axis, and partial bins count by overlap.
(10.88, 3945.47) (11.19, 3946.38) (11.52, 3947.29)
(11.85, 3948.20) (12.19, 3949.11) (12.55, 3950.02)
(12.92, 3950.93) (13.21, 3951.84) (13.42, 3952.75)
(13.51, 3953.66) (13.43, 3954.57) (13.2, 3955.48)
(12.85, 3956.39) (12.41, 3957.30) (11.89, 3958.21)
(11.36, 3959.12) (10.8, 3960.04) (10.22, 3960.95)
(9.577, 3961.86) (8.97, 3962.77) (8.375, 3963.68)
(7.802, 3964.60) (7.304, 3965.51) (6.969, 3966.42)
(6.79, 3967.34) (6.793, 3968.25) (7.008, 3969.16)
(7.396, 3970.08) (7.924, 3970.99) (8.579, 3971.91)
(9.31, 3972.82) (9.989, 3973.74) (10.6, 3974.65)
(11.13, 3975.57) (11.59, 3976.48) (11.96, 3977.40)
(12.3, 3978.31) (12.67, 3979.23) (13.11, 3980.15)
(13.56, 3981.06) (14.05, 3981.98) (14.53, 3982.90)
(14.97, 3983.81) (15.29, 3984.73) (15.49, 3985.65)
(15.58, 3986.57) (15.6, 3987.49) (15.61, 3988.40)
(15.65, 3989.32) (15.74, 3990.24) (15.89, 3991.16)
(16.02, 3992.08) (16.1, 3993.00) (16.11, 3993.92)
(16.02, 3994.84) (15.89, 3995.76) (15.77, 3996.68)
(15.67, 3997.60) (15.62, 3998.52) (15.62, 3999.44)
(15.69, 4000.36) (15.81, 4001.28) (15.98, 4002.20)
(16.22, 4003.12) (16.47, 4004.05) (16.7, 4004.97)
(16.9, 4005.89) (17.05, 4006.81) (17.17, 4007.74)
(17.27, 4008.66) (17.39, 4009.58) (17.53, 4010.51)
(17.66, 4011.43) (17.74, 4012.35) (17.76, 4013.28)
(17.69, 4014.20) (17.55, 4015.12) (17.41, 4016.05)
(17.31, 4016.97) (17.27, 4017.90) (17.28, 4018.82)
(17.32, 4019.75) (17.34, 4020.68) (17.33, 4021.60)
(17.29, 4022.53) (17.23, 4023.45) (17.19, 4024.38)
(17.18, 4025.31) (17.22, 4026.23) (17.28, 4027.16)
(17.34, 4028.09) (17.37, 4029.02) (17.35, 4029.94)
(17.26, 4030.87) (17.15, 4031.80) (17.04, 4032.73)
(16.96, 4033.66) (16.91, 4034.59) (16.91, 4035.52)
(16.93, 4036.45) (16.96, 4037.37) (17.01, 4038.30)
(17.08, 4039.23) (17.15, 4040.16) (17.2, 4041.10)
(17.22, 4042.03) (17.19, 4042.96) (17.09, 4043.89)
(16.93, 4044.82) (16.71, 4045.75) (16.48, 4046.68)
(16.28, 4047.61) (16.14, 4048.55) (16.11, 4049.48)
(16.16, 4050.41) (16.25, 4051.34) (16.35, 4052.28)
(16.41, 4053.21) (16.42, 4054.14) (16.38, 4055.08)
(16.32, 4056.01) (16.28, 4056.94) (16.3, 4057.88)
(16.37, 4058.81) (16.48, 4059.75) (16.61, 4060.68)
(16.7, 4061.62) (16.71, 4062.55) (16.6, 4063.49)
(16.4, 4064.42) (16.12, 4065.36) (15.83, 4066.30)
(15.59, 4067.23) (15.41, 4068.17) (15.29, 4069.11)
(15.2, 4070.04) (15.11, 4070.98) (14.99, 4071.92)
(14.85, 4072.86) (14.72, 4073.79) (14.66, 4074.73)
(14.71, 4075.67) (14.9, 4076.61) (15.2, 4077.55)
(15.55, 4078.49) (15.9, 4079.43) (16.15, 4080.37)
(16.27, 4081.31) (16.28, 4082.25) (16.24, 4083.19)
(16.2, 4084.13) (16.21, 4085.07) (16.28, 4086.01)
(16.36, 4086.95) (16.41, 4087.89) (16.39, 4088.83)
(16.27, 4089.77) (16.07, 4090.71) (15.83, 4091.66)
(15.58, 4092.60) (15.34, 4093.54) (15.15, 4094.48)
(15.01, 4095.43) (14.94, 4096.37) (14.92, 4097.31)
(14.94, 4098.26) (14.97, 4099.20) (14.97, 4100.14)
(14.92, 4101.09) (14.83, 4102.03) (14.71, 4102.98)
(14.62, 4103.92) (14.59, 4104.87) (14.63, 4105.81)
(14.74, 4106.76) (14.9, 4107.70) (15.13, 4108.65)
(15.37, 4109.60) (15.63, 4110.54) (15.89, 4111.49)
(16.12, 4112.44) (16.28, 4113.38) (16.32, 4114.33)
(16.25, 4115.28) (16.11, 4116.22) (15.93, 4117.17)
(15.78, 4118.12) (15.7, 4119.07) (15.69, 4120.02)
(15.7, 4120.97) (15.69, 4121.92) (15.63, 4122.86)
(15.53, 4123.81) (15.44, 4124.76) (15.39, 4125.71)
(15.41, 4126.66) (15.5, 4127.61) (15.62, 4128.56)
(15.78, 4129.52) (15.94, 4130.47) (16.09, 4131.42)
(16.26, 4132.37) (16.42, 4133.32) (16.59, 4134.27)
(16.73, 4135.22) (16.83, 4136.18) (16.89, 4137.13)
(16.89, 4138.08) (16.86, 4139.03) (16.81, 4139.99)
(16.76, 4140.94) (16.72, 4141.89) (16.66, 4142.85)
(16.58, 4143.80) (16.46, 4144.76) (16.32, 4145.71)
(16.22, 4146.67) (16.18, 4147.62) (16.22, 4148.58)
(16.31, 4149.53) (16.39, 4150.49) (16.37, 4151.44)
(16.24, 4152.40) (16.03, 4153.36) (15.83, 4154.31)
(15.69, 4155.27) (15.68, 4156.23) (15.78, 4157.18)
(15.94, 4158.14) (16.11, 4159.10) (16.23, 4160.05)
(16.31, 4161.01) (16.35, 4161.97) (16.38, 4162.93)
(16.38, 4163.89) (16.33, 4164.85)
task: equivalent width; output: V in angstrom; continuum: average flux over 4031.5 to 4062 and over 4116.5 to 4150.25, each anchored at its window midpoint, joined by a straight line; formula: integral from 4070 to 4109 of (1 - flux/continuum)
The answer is 2.5 angstrom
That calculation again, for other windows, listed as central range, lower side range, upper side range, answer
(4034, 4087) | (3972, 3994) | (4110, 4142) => -4.20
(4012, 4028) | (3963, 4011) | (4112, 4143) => -3.69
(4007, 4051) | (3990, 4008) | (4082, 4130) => -3.23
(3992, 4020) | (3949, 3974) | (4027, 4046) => -4.76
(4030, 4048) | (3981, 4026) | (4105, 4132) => -0.88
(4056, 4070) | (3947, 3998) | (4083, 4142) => -1.58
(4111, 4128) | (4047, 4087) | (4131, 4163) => 0.43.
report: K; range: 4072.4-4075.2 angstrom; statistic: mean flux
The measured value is 14.8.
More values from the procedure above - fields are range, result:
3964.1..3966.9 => 7.35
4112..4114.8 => 16.3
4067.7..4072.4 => 15.2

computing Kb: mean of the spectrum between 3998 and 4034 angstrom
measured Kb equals 17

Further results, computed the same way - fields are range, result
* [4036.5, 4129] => 15.9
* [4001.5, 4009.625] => 16.7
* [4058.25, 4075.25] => 15.8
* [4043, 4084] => 16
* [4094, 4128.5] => 15.4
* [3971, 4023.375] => 15.4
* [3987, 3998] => 15.8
